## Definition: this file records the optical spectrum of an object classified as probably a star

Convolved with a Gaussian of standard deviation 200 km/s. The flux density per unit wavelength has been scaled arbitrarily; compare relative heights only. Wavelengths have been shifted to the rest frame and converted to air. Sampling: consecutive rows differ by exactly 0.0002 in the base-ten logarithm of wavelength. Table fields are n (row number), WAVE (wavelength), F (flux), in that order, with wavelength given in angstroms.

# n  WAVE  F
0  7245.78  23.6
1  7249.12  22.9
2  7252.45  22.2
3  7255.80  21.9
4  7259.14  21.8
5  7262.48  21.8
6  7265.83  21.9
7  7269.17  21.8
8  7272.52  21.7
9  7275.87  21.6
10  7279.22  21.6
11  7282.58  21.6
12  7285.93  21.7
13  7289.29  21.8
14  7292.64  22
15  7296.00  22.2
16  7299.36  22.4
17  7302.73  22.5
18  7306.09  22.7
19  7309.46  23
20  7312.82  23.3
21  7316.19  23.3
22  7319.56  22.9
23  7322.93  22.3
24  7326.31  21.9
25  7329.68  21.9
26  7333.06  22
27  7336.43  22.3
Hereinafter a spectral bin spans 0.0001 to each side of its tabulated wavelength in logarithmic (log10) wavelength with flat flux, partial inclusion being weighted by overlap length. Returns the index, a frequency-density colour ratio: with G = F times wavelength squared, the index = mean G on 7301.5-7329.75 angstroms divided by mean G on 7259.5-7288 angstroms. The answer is 1.06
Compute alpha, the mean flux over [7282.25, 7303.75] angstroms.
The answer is 22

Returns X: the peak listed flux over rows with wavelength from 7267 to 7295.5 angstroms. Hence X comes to 22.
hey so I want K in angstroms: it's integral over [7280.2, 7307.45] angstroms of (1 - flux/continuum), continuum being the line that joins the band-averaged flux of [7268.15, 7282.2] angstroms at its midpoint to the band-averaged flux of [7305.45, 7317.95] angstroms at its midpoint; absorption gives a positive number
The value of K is 0.4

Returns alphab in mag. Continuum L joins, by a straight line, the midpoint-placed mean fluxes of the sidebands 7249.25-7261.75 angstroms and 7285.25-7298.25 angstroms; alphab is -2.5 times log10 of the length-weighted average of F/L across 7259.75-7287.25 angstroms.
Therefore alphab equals 0.02 mag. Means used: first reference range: 22.1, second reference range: 22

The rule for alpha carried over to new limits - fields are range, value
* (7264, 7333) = 22.2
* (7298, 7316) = 22.8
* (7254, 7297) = 21.8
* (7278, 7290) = 21.7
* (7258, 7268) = 21.8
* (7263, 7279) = 21.7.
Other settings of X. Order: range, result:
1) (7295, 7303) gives 22.5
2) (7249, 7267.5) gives 22.9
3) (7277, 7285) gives 21.6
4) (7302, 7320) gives 23.3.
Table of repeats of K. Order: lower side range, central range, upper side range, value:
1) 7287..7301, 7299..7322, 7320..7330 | -0.8 angstroms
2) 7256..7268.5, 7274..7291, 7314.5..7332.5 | 0.3 angstroms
